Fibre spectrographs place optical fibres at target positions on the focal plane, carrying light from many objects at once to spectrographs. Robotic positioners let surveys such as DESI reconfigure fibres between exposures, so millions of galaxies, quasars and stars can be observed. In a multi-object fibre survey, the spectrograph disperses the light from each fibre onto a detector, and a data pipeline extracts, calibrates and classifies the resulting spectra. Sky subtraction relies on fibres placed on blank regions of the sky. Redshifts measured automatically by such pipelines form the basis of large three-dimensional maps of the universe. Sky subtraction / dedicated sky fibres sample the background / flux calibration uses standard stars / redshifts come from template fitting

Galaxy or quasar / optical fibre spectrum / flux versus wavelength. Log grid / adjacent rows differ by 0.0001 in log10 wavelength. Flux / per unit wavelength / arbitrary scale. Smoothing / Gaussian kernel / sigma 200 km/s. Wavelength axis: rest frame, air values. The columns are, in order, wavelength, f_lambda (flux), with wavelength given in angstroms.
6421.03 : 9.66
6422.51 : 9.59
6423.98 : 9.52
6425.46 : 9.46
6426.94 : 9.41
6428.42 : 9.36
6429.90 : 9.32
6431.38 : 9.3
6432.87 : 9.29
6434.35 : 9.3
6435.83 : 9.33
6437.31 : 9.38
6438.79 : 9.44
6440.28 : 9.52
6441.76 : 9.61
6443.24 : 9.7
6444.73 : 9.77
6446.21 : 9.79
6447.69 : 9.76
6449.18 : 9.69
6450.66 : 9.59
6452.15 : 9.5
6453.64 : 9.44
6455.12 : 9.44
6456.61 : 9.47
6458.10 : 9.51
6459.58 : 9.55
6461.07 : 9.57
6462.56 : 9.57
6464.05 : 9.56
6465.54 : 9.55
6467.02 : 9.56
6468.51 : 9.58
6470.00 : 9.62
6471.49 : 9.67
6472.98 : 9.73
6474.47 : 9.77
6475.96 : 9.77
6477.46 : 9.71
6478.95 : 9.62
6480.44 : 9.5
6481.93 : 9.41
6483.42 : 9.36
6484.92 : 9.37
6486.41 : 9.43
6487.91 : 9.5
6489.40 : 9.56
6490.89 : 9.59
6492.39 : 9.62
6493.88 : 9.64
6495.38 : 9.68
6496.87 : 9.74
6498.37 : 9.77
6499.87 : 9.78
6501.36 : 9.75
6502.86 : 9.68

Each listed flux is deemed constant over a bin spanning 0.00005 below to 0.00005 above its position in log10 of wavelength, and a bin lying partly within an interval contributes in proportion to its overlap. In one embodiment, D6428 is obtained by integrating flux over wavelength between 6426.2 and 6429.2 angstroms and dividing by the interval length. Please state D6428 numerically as 9.39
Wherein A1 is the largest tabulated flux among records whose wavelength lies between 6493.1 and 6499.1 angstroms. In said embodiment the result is 9.77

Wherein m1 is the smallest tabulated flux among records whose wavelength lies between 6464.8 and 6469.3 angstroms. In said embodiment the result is 9.55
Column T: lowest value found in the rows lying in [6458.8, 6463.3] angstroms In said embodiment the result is 9.55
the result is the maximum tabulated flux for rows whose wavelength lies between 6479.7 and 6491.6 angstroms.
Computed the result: 9.59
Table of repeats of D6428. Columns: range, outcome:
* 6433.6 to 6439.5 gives 9.37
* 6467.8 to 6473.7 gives 9.65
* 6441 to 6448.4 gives 9.74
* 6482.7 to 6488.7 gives 9.41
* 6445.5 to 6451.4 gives 9.71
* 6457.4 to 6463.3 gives 9.55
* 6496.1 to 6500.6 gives 9.76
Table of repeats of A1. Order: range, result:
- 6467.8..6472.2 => 9.67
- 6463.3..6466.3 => 9.56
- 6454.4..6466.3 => 9.57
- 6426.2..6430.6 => 9.41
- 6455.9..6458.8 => 9.51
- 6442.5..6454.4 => 9.79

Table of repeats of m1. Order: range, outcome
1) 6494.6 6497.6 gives 9.68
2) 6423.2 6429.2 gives 9.36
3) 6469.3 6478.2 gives 9.62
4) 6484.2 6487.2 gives 9.37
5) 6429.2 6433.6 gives 9.29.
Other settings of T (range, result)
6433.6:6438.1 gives 9.3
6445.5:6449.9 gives 9.69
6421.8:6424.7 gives 9.52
